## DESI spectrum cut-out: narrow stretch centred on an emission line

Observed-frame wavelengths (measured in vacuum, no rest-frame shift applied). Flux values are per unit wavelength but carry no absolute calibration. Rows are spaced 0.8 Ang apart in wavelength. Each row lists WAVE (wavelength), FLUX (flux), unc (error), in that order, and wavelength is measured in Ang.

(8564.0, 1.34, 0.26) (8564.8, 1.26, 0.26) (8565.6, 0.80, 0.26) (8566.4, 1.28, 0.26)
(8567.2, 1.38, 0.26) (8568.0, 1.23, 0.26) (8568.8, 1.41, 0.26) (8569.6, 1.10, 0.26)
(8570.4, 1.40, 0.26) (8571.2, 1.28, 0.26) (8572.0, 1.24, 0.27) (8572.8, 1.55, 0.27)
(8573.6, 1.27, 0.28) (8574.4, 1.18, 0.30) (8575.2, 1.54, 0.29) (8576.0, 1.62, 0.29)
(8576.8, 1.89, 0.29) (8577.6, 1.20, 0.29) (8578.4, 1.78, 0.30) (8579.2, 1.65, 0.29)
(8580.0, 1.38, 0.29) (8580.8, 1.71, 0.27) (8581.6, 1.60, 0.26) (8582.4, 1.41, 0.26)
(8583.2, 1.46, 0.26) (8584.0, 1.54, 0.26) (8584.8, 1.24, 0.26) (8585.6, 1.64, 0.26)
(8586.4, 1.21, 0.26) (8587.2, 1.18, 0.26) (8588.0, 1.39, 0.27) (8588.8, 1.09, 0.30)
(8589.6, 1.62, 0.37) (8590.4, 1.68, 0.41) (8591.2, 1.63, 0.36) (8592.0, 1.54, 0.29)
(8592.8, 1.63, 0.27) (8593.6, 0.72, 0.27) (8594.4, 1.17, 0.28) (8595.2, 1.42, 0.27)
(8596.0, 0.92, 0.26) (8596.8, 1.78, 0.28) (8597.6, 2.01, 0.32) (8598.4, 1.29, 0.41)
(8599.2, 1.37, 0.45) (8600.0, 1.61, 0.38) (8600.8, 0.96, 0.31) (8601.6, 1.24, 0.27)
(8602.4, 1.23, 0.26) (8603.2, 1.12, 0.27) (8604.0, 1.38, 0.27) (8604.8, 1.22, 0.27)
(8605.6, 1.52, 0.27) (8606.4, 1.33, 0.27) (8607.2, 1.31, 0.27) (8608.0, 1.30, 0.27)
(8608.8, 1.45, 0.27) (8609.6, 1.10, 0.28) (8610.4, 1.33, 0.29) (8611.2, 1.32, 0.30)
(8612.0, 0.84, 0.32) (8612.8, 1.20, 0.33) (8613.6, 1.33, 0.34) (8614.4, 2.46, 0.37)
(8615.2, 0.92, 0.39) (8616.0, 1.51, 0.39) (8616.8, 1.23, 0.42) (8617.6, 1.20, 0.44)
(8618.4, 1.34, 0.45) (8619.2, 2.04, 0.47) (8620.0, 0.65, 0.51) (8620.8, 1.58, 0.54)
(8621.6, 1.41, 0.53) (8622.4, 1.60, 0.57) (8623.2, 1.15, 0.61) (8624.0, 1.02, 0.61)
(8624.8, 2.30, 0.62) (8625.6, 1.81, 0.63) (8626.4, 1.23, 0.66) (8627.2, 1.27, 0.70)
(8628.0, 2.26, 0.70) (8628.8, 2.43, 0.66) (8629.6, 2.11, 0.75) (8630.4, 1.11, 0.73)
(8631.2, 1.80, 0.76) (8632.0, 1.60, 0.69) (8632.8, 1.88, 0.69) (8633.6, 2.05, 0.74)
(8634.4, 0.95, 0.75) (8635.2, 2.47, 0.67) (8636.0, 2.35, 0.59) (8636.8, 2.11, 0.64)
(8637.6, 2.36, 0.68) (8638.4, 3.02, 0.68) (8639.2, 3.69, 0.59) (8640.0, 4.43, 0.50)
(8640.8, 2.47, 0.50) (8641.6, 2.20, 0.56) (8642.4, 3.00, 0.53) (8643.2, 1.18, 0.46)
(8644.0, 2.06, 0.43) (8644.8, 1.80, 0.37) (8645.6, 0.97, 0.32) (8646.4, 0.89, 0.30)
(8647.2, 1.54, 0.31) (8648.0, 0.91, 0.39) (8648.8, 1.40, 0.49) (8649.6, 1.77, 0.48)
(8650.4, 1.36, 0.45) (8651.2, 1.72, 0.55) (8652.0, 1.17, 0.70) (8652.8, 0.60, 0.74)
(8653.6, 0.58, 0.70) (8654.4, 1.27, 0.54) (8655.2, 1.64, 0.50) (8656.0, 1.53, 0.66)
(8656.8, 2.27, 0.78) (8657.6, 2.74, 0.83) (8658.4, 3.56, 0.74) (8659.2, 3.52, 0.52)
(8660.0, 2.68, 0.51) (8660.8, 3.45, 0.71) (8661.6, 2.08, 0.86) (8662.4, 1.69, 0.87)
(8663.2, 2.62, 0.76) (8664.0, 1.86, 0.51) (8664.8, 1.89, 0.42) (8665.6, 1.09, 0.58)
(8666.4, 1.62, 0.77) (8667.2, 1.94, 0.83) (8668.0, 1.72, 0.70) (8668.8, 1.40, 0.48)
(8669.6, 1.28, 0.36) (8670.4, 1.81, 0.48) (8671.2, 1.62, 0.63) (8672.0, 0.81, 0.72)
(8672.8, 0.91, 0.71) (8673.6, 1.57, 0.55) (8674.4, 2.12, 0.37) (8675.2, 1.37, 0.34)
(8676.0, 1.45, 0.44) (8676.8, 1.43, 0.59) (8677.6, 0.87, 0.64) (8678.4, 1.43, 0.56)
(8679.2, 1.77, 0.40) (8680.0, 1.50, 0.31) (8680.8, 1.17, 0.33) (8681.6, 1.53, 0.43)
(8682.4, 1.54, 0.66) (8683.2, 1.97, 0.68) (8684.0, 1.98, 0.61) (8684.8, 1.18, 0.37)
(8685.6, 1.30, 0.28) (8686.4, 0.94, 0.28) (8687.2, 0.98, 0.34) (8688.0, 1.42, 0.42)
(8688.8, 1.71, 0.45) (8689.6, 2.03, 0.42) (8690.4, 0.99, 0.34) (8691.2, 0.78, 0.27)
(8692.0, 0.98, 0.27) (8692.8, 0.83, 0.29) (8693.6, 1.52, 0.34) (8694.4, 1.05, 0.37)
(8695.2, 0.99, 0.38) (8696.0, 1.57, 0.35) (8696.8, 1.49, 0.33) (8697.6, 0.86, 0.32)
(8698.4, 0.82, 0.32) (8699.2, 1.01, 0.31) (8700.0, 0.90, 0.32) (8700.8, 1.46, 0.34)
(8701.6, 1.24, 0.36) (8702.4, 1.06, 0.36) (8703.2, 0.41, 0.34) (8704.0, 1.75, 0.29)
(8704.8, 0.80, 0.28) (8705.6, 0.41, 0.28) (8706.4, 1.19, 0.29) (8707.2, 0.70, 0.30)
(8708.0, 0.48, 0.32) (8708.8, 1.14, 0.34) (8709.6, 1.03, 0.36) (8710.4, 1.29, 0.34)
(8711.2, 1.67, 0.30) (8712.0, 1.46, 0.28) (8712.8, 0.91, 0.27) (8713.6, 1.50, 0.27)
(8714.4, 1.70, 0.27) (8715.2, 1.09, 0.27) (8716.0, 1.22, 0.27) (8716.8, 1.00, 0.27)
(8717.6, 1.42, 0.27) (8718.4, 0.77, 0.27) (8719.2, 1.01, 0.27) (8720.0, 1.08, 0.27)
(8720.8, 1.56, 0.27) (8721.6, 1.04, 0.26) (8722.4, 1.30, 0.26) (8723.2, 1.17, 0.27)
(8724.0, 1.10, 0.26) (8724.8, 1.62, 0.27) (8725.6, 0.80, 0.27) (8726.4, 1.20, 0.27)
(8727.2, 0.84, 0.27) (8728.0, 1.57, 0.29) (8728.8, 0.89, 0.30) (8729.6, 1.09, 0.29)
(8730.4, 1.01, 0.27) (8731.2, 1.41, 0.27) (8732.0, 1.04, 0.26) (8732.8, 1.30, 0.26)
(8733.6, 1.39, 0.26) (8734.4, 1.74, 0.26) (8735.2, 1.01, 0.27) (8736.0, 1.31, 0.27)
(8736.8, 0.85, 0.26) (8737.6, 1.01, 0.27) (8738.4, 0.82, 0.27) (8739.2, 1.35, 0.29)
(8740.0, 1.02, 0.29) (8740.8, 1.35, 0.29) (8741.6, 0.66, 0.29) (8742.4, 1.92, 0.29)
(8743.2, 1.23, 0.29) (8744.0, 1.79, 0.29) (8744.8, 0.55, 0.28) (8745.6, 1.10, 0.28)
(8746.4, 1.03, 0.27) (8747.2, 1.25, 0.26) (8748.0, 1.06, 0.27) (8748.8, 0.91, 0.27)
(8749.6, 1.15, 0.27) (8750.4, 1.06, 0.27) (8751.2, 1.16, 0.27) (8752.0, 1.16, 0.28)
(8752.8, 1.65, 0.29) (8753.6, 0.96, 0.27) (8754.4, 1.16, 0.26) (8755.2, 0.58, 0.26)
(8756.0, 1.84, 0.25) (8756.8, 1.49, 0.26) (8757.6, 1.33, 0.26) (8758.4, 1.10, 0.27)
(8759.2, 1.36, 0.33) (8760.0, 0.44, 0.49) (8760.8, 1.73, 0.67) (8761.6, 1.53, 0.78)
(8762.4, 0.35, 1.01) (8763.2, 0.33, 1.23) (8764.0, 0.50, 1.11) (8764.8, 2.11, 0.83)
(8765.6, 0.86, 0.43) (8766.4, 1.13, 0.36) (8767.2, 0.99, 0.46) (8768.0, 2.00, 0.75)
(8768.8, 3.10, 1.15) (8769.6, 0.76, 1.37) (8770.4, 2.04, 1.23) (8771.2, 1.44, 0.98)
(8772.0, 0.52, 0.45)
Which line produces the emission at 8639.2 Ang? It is [S II] 6716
